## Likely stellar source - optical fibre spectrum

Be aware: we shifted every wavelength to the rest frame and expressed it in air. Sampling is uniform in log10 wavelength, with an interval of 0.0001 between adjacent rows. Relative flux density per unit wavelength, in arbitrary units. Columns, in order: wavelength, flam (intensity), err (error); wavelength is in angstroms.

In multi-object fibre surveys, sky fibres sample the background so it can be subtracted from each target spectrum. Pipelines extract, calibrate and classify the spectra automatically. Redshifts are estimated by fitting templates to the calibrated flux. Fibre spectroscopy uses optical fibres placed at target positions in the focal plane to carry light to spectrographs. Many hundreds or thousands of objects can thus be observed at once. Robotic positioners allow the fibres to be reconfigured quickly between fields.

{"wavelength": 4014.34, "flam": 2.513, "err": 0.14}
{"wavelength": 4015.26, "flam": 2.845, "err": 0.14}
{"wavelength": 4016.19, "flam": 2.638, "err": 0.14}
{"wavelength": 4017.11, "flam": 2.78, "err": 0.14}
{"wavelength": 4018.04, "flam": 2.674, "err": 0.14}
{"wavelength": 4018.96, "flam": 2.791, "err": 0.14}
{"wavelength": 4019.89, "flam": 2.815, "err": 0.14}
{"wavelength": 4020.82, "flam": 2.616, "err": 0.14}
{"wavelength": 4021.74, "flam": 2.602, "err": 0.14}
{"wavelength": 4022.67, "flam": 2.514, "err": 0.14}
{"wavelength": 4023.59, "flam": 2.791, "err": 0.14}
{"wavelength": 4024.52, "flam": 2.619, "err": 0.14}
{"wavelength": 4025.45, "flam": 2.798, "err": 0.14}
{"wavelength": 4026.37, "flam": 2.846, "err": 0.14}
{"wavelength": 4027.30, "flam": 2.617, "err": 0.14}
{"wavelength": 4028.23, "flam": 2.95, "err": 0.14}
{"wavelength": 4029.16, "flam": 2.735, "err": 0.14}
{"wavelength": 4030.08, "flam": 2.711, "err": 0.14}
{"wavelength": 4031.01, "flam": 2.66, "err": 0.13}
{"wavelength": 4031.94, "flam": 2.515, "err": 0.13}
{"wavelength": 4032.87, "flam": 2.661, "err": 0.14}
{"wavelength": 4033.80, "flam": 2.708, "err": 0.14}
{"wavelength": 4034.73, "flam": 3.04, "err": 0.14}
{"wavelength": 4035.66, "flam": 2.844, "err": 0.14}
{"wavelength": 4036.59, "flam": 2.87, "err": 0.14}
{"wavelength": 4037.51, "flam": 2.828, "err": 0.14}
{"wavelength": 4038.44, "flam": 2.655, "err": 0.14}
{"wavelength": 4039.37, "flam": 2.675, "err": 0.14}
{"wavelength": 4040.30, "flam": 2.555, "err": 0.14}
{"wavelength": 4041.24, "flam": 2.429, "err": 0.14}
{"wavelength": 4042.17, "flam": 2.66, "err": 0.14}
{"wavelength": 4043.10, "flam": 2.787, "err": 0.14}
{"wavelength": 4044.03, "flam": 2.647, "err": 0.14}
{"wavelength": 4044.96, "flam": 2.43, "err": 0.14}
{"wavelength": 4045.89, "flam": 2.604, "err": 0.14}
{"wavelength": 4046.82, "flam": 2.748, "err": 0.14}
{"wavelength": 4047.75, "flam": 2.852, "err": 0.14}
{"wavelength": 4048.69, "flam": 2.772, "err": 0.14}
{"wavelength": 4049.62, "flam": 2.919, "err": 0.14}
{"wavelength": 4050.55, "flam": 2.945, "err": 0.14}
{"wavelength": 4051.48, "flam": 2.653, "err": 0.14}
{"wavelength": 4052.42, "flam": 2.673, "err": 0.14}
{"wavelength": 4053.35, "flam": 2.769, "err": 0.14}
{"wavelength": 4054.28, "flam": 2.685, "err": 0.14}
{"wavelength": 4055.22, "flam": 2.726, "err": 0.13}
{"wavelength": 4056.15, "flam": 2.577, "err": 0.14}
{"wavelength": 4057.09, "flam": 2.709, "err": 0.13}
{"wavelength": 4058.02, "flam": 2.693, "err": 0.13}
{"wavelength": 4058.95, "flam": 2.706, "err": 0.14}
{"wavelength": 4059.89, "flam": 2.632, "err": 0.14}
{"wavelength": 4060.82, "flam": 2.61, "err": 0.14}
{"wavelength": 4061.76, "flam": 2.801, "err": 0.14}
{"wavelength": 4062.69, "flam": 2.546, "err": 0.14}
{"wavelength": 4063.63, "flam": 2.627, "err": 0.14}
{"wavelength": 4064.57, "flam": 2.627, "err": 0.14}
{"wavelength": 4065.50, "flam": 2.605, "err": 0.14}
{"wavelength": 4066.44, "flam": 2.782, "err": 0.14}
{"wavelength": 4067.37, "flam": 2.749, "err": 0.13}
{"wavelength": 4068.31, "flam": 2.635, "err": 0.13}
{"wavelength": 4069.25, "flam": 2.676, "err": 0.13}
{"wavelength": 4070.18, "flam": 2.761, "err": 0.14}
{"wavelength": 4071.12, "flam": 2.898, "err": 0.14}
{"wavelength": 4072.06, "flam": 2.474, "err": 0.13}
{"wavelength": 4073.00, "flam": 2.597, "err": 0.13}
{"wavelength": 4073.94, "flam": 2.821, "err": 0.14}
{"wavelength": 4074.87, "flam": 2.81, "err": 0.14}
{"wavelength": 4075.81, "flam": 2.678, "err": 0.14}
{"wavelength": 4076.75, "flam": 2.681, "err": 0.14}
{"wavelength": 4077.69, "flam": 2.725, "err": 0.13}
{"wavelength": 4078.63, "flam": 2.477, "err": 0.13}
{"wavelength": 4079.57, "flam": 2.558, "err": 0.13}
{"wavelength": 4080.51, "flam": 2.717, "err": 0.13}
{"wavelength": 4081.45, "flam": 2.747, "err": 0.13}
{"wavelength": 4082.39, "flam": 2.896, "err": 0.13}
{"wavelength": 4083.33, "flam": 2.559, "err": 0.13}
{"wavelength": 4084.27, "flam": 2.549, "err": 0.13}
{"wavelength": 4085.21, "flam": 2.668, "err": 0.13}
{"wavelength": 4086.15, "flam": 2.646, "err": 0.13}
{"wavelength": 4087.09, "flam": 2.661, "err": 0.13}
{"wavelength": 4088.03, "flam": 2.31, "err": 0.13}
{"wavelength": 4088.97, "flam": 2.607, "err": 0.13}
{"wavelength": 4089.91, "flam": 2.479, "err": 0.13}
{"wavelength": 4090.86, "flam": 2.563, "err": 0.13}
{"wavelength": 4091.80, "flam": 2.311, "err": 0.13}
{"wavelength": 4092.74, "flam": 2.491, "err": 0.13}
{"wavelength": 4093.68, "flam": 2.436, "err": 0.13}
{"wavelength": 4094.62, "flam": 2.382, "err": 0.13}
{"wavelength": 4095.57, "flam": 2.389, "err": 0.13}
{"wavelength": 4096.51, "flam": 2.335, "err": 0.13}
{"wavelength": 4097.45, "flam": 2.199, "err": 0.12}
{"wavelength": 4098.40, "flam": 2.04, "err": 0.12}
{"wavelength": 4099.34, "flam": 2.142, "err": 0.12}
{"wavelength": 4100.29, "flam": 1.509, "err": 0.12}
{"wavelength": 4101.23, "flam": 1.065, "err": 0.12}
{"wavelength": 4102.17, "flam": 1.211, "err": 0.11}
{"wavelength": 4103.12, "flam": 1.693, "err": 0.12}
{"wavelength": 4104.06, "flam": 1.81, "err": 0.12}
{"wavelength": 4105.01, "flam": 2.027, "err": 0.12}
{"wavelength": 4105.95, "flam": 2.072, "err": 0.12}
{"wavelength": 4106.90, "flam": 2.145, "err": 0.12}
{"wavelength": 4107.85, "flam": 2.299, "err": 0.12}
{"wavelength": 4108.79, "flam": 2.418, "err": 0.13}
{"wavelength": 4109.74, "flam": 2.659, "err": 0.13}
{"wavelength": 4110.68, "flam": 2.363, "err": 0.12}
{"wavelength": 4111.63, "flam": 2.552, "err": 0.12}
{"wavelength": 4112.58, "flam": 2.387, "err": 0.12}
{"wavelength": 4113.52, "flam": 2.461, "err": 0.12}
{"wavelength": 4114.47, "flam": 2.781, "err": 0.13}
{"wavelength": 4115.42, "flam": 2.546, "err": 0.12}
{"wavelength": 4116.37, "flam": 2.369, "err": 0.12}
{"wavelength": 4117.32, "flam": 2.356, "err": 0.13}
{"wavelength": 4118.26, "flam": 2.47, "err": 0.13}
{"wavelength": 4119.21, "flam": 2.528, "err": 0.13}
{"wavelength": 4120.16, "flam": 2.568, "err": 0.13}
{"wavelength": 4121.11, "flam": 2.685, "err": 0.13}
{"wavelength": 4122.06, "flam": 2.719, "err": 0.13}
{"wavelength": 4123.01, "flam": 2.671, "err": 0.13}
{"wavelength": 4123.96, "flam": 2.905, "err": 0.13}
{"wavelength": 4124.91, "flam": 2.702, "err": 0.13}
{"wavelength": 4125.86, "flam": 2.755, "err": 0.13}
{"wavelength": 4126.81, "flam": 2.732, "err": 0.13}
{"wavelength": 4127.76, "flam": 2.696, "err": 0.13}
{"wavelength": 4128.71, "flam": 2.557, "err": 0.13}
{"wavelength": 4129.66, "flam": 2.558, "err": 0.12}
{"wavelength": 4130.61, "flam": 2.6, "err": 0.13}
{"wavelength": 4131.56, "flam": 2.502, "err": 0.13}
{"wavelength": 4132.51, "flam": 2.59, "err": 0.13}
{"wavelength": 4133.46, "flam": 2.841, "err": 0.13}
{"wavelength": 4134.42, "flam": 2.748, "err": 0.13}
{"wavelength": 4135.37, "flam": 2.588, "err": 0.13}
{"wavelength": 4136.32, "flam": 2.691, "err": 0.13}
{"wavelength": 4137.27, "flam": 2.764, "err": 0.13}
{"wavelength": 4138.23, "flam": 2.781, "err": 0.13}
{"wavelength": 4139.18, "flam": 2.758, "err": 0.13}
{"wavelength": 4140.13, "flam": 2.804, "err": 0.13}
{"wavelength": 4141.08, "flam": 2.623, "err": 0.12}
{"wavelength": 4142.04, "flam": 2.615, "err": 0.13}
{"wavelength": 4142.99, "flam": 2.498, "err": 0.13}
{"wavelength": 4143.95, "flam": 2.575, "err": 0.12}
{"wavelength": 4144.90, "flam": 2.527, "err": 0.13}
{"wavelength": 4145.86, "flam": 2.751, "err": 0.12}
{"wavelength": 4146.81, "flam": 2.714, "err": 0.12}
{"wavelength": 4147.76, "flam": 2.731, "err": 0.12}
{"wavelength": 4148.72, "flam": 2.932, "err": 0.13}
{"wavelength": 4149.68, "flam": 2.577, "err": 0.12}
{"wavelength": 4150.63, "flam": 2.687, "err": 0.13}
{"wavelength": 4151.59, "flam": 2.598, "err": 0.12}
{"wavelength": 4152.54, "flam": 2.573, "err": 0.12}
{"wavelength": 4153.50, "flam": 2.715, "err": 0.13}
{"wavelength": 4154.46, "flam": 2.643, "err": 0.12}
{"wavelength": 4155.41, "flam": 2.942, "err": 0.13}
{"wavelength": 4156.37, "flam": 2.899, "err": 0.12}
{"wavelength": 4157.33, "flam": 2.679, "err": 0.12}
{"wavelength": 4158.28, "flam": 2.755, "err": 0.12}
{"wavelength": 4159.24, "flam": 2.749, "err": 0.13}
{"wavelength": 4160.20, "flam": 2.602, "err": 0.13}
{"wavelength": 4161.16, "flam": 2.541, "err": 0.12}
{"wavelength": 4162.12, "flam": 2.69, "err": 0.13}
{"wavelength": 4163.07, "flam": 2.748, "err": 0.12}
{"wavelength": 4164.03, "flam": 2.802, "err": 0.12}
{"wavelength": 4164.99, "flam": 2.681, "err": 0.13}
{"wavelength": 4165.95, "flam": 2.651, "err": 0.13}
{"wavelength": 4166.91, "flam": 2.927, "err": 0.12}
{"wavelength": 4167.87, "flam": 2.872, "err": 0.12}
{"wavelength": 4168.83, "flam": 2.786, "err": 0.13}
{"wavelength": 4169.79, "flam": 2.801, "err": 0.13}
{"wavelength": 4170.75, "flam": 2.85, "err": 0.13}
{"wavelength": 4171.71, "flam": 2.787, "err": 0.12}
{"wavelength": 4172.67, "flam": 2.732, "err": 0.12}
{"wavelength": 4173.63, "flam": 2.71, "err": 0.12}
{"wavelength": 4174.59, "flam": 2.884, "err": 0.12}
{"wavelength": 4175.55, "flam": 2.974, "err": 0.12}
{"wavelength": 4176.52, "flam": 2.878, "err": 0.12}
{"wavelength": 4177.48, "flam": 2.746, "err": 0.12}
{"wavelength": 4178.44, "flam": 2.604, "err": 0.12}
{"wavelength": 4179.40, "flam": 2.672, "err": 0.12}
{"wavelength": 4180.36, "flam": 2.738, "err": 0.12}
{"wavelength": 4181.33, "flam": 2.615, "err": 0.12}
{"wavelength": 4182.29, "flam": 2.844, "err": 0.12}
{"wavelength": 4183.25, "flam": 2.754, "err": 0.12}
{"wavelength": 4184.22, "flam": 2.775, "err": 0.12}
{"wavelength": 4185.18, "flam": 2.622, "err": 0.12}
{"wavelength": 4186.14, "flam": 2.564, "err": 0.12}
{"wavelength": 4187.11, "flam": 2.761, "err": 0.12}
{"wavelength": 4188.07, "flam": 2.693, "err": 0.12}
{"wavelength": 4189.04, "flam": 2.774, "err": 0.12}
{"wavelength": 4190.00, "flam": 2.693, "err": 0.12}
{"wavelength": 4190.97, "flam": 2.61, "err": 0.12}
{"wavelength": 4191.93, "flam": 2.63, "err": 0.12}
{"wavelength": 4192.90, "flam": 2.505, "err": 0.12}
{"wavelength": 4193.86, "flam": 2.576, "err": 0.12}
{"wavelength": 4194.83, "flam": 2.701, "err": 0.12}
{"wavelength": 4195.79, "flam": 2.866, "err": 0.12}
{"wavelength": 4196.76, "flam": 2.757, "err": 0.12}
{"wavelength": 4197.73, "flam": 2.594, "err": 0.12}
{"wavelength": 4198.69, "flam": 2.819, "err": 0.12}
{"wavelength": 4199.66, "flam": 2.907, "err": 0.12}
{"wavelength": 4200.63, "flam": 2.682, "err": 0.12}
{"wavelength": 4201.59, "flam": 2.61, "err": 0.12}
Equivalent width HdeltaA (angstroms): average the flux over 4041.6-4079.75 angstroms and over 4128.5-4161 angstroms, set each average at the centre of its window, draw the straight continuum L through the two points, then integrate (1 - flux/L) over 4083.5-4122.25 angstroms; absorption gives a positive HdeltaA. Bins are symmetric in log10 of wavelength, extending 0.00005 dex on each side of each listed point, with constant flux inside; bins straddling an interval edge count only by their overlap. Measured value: 5.37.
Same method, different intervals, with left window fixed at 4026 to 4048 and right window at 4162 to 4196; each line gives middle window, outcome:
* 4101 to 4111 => 2.67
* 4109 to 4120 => 0.91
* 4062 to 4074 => 0.17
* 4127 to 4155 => 0.66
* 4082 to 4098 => 1.32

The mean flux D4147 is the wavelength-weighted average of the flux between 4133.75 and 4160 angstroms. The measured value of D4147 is 2.7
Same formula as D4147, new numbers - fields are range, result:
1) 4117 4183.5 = 2.7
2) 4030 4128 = 2.55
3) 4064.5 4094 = 2.63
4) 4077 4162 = 2.52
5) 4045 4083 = 2.7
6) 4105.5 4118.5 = 2.42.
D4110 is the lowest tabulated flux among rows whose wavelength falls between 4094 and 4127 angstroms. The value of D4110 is 1.065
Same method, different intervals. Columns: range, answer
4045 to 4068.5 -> 2.546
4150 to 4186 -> 2.541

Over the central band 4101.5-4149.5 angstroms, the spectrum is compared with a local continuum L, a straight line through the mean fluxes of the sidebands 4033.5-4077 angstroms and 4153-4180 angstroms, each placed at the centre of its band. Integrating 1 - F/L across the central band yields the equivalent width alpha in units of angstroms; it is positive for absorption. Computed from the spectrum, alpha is 3.85 angstroms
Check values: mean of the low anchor 2.71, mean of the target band 2.52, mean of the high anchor 2.76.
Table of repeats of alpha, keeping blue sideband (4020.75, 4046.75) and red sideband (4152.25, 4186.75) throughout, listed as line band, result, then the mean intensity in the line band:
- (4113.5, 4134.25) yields 0.8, 2.62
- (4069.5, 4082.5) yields 0.1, 2.7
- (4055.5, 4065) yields 0.2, 2.65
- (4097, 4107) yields 3.4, 1.8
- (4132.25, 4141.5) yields 0.0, 2.72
